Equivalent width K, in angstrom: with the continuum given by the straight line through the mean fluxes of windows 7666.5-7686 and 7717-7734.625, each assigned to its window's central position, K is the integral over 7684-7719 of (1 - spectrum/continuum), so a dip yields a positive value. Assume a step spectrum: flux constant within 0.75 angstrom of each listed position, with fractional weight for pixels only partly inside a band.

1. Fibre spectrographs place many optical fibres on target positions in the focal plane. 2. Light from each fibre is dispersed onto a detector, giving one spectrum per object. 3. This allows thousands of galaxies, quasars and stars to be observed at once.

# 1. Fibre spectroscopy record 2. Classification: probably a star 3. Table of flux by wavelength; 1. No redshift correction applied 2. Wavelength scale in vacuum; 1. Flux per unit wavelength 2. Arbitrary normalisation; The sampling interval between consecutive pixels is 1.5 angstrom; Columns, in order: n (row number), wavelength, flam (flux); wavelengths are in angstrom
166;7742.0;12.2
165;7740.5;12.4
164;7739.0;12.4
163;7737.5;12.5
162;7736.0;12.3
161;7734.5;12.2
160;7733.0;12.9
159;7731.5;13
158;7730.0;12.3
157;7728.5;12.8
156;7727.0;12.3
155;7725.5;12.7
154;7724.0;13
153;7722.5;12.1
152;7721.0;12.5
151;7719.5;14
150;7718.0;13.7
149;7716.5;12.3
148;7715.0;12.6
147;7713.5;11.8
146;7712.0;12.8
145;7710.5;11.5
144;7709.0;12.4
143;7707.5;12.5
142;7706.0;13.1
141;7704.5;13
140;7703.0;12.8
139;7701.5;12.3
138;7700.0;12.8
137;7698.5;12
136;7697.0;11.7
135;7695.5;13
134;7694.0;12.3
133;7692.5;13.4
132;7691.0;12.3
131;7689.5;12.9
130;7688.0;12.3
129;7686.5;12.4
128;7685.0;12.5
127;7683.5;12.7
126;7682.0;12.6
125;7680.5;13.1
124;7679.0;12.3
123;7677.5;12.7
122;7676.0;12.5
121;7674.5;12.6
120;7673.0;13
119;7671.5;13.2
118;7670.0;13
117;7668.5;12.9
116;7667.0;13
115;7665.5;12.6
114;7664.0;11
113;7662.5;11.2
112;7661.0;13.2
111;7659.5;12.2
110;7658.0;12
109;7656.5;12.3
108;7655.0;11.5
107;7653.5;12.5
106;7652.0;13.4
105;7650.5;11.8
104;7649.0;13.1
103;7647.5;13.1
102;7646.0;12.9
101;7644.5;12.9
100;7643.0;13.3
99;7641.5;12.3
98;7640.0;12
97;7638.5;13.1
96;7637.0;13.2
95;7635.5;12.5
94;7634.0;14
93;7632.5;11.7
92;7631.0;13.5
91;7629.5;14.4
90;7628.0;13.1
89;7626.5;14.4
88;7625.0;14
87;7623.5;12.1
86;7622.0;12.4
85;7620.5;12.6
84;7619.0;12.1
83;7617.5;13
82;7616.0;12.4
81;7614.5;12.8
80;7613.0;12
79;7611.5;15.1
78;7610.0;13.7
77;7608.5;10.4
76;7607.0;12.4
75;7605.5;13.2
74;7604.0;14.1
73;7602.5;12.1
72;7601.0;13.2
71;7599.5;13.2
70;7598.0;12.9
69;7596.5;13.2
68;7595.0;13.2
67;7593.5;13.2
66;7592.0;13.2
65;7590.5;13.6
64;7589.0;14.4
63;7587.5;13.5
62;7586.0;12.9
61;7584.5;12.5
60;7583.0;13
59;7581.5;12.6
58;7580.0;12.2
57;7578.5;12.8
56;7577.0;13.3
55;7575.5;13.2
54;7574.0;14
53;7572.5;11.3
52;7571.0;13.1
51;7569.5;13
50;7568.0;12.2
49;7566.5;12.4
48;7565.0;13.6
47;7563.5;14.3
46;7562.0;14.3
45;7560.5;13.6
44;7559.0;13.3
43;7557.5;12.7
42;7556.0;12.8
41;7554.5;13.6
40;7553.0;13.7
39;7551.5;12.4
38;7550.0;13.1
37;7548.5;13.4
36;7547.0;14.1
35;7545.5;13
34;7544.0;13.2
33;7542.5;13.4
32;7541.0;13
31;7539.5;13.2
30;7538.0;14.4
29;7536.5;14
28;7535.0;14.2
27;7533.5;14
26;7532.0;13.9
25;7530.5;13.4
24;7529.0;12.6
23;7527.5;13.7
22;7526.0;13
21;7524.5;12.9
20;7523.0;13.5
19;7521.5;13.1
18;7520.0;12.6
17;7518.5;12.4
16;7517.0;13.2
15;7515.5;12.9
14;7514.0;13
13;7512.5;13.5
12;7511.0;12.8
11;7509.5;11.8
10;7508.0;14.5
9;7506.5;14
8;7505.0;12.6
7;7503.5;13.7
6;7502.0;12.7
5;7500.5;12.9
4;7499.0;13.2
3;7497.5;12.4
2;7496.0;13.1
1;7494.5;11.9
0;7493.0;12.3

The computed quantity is 0.6 angstrom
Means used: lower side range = 12.8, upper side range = 12.8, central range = 12.6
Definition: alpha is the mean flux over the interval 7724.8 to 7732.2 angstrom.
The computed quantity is 12.6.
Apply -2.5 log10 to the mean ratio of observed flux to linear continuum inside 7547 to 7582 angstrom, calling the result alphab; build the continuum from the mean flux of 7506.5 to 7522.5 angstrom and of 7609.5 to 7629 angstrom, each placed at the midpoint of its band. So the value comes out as 0.00 mag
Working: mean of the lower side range 13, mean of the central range 13.1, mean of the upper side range 13.1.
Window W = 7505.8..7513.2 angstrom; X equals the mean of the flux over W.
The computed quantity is 13.3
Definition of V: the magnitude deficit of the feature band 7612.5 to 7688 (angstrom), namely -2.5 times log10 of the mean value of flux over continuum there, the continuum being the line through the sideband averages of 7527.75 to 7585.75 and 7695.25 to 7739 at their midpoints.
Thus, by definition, 0.01 mag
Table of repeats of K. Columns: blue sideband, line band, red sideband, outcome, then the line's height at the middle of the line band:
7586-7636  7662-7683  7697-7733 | 0.38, 12.8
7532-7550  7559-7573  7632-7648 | 0.30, 13.4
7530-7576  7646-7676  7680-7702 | 0.49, 12.7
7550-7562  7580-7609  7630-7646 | 0.16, 13.1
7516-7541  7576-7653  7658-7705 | -0.43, 12.9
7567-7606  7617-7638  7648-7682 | -0.51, 12.8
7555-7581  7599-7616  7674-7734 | 0.04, 12.9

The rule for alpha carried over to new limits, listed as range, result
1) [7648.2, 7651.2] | 12.5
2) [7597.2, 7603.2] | 12.9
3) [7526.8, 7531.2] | 13.2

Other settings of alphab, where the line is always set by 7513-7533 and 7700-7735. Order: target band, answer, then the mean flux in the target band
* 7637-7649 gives 0.00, 12.8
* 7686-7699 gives 0.02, 12.5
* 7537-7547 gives -0.03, 13.4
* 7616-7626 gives 0.01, 12.7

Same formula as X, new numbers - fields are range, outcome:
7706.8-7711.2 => 12.1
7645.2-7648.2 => 13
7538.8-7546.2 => 13.2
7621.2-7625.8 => 12.8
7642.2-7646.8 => 13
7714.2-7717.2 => 12.4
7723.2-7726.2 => 12.8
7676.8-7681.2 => 12.7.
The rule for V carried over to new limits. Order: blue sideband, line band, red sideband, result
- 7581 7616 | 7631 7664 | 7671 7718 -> 0.02 mag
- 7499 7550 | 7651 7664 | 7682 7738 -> 0.05 mag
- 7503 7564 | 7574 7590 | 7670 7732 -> 0.00 mag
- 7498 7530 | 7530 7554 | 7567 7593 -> -0.04 mag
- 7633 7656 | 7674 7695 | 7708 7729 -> 0.00 mag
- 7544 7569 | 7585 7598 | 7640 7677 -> -0.03 mag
